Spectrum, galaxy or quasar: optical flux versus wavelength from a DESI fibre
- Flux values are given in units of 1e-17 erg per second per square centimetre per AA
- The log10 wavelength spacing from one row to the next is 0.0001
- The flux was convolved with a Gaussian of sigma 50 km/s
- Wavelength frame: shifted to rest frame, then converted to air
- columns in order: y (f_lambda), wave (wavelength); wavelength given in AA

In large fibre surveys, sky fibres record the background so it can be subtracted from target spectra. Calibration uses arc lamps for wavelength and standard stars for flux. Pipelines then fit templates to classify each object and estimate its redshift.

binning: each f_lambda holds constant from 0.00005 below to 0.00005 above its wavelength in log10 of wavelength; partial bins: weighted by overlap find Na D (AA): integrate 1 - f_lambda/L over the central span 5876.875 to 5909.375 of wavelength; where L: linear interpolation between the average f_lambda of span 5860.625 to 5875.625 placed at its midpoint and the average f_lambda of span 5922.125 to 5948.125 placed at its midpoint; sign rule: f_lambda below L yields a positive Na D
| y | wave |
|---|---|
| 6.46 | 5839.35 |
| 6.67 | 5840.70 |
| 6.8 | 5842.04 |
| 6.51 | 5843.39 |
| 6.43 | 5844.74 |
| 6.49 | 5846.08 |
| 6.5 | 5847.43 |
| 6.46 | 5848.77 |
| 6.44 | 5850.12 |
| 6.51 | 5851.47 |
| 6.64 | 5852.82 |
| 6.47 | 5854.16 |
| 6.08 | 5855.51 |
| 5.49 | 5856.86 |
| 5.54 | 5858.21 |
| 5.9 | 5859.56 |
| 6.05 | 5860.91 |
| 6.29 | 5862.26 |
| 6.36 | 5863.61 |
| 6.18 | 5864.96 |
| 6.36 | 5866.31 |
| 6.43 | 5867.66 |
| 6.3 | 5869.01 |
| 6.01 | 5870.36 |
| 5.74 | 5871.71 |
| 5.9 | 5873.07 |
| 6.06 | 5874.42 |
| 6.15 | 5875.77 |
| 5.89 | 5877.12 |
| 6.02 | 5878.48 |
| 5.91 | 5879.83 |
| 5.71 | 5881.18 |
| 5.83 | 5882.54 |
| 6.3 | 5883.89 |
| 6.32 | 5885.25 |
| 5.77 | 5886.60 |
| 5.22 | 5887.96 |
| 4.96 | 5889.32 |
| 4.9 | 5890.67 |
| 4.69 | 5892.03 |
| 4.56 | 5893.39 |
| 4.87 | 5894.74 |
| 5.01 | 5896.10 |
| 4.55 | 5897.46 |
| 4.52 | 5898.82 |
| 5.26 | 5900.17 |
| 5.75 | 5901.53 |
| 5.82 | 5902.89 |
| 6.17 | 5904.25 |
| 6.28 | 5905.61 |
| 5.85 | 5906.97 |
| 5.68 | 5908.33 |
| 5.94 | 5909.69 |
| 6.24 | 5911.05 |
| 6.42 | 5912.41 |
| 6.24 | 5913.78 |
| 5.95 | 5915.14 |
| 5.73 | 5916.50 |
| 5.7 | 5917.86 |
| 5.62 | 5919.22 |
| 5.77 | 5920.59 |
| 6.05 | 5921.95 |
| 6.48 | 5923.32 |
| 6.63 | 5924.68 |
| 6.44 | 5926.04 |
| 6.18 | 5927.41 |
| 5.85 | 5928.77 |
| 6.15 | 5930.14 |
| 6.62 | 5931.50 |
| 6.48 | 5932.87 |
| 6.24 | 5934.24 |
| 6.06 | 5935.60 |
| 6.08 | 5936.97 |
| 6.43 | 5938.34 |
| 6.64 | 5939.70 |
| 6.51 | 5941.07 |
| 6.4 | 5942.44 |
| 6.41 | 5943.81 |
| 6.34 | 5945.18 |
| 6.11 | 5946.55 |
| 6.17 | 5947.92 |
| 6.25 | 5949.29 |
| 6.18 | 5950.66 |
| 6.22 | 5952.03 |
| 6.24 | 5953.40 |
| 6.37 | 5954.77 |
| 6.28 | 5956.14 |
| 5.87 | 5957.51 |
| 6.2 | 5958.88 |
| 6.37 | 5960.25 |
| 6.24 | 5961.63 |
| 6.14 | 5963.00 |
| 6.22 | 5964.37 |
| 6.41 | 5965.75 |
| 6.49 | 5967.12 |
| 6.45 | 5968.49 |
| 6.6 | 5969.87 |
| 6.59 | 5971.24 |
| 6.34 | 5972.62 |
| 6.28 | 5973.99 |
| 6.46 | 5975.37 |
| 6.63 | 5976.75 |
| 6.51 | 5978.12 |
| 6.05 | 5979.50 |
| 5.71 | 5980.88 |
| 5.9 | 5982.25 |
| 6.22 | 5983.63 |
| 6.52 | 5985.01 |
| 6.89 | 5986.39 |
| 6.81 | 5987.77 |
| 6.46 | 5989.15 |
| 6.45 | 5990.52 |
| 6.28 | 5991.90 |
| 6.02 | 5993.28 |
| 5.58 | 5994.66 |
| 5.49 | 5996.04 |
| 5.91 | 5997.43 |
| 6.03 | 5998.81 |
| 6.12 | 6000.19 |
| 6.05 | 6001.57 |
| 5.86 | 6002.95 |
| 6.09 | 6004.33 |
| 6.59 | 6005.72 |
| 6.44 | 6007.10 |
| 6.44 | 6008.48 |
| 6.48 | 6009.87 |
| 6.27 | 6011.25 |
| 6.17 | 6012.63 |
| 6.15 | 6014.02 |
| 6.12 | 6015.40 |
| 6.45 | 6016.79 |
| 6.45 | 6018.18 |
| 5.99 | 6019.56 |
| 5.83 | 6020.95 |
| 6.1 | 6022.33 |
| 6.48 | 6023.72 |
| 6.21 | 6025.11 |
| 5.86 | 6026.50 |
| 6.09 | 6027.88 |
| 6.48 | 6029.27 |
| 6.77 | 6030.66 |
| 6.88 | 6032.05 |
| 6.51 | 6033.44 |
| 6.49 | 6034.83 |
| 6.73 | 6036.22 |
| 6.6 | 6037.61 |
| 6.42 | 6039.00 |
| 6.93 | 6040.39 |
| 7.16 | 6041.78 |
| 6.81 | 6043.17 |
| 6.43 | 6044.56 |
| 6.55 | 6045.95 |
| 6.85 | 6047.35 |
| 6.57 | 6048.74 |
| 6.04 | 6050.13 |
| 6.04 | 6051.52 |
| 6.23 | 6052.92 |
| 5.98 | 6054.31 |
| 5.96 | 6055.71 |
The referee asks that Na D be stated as 3.8 AA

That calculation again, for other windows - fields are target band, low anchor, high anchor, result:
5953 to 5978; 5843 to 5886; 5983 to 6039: -0.4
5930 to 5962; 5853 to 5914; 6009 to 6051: -1.2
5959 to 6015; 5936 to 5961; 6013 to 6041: 0.5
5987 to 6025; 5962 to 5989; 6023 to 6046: 1.6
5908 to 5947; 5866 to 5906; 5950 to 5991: -1.4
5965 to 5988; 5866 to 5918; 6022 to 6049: -0.7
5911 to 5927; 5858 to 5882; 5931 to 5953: 0.3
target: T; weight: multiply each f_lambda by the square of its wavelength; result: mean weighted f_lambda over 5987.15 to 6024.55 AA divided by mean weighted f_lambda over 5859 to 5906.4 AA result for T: 1.13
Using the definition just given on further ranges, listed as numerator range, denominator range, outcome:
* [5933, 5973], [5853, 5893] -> 1.10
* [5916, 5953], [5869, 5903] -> 1.15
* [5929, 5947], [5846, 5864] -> 1.05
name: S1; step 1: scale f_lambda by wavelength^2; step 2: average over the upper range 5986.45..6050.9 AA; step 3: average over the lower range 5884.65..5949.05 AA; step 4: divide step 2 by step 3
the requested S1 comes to 1.1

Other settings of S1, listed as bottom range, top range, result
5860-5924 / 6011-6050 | 1.17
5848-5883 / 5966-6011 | 1.07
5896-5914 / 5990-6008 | 1.10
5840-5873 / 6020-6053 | 1.10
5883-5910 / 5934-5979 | 1.19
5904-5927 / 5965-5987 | 1.07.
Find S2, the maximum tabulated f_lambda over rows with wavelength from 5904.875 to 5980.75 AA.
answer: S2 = 6.64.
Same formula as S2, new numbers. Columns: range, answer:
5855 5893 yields 6.43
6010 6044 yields 7.16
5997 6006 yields 6.59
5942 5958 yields 6.41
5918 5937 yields 6.63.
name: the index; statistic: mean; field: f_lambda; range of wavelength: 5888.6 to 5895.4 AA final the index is 4.8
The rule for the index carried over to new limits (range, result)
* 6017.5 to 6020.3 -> 6.22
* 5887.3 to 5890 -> 5.09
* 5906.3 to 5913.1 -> 6.02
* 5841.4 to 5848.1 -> 6.54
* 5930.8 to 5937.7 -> 6.29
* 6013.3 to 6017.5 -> 6.23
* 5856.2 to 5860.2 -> 5.64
